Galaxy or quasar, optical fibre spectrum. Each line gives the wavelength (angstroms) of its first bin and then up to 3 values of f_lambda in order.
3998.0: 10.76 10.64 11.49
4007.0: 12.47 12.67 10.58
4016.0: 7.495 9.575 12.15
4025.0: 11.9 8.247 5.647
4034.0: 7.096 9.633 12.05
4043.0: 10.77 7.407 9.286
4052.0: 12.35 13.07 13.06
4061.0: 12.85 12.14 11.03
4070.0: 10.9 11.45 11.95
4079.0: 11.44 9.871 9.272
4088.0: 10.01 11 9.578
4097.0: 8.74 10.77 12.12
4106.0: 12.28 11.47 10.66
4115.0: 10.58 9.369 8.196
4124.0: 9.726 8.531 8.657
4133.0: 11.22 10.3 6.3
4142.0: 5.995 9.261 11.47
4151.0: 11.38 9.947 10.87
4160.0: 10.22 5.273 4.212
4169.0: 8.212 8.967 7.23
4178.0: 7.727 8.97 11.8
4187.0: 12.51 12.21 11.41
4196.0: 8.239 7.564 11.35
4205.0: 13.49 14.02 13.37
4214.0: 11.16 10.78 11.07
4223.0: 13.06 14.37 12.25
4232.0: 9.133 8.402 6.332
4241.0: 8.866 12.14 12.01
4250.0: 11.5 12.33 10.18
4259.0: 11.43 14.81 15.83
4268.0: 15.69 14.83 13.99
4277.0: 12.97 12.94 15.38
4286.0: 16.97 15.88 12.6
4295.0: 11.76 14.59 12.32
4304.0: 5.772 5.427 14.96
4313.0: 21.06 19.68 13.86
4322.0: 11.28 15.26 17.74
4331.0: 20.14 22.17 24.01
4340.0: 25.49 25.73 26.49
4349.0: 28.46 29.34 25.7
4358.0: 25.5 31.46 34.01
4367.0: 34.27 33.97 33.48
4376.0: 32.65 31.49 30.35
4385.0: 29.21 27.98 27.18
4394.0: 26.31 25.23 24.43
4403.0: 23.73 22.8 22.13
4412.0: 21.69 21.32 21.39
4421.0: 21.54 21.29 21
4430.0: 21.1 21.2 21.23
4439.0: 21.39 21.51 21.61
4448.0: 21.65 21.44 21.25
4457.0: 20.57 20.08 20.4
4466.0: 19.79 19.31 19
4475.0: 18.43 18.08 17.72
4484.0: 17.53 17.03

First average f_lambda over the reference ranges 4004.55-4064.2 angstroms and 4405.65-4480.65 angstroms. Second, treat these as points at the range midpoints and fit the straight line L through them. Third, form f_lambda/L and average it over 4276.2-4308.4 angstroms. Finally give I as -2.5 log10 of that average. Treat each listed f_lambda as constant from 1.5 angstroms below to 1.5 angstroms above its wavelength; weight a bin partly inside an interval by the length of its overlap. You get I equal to 0.336 mag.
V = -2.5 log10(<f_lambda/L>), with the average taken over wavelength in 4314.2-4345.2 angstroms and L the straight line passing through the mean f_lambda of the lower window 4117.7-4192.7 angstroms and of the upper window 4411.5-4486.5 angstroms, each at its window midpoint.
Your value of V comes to -0.23 mag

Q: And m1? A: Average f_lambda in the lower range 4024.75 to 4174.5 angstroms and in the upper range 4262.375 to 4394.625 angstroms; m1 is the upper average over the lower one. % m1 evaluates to 2.14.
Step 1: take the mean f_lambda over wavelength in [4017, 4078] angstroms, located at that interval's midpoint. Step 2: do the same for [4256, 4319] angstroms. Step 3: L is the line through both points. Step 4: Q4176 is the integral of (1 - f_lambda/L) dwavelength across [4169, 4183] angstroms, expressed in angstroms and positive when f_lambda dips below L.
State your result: 4.5 angstroms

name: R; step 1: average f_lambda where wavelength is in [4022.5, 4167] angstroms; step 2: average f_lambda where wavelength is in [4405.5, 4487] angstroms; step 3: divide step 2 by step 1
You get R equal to 2.05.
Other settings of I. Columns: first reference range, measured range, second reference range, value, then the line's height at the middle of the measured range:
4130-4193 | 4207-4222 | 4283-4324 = -0.11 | 10.9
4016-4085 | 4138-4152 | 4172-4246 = 0.20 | 10.6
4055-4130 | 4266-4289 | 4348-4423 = 0.39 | 21.2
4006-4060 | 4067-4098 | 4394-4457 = 0.13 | 11.8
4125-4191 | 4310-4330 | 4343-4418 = 0.35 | 22.7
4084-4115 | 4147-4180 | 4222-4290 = 0.30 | 11.4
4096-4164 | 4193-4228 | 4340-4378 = 0.40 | 16.8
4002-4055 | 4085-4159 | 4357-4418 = 0.42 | 14.7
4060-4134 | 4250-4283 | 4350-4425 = 0.44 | 20.2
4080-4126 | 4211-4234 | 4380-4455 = 0.28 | 15.2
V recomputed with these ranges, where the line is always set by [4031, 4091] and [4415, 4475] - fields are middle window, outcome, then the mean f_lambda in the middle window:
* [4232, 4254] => 0.47 mag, 10.1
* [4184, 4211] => 0.24 mag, 11.5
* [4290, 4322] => 0.29 mag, 13.2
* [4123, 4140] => 0.34 mag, 9.19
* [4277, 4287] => 0.13 mag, 14.7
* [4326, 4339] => -0.17 mag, 21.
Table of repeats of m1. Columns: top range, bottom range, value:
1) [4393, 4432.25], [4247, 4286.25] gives 1.66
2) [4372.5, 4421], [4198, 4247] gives 2.34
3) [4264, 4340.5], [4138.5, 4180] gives 1.82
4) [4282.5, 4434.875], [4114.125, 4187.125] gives 2.49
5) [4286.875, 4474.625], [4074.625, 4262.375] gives 2.16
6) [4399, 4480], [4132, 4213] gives 2.16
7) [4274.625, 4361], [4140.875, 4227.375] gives 1.78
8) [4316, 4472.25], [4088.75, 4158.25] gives 2.40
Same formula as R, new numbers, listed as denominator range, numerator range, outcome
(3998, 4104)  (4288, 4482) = 2.08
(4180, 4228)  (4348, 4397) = 2.58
